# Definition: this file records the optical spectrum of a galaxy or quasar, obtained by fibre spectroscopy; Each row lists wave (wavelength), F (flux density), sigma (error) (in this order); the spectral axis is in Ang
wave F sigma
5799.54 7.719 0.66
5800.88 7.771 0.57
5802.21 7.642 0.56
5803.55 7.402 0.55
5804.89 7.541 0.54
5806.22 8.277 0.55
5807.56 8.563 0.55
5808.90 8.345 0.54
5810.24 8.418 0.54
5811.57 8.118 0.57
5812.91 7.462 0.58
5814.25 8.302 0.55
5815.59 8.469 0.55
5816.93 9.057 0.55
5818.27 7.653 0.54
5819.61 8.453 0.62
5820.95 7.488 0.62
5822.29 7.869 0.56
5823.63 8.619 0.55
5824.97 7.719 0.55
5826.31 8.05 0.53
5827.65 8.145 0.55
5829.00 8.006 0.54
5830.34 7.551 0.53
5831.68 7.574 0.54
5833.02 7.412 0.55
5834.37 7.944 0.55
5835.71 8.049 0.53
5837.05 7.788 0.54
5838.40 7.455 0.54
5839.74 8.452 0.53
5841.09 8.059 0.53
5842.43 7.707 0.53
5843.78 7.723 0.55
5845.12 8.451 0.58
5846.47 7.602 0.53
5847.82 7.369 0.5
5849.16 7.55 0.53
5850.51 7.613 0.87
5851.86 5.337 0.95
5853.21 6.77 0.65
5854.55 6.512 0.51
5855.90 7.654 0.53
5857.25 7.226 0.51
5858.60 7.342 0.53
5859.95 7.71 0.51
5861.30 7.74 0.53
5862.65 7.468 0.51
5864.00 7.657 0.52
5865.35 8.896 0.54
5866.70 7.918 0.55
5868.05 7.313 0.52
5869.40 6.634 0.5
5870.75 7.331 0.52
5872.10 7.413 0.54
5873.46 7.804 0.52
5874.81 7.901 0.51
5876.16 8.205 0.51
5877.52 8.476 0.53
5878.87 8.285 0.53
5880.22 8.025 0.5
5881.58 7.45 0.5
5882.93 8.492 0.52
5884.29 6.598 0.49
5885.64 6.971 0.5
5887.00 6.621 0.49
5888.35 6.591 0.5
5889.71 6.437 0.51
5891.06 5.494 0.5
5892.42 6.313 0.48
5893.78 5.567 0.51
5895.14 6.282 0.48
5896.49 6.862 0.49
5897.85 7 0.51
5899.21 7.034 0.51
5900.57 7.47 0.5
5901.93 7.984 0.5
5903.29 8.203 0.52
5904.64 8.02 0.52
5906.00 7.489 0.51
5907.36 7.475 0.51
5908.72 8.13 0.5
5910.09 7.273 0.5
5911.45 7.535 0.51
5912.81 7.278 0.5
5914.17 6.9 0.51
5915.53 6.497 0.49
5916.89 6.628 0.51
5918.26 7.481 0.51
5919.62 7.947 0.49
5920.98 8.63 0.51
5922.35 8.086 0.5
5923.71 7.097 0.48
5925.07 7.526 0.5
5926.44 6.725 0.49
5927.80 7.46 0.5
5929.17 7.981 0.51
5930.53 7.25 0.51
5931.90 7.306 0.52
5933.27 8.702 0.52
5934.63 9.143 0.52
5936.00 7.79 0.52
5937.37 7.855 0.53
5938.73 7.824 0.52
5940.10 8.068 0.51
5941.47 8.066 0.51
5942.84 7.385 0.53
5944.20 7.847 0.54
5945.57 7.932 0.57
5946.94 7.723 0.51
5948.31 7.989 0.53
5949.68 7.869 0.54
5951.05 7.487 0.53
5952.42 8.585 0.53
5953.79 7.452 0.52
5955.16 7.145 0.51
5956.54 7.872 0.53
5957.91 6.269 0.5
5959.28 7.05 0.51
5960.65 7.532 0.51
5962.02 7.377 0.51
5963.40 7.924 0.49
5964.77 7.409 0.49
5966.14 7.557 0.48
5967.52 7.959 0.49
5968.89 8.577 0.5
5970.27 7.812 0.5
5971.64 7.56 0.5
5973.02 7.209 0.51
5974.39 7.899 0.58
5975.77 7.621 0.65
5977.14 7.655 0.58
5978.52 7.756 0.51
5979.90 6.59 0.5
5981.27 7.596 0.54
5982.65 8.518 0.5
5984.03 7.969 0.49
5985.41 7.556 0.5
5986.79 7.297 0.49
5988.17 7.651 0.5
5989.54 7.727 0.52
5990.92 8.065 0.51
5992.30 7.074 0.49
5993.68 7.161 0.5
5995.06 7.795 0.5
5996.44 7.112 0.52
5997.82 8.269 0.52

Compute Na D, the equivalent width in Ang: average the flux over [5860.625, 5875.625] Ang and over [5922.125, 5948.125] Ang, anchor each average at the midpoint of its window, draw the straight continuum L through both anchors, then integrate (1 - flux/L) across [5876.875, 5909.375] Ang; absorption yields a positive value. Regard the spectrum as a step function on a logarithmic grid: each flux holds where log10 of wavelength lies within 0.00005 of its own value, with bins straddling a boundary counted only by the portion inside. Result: 2.0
